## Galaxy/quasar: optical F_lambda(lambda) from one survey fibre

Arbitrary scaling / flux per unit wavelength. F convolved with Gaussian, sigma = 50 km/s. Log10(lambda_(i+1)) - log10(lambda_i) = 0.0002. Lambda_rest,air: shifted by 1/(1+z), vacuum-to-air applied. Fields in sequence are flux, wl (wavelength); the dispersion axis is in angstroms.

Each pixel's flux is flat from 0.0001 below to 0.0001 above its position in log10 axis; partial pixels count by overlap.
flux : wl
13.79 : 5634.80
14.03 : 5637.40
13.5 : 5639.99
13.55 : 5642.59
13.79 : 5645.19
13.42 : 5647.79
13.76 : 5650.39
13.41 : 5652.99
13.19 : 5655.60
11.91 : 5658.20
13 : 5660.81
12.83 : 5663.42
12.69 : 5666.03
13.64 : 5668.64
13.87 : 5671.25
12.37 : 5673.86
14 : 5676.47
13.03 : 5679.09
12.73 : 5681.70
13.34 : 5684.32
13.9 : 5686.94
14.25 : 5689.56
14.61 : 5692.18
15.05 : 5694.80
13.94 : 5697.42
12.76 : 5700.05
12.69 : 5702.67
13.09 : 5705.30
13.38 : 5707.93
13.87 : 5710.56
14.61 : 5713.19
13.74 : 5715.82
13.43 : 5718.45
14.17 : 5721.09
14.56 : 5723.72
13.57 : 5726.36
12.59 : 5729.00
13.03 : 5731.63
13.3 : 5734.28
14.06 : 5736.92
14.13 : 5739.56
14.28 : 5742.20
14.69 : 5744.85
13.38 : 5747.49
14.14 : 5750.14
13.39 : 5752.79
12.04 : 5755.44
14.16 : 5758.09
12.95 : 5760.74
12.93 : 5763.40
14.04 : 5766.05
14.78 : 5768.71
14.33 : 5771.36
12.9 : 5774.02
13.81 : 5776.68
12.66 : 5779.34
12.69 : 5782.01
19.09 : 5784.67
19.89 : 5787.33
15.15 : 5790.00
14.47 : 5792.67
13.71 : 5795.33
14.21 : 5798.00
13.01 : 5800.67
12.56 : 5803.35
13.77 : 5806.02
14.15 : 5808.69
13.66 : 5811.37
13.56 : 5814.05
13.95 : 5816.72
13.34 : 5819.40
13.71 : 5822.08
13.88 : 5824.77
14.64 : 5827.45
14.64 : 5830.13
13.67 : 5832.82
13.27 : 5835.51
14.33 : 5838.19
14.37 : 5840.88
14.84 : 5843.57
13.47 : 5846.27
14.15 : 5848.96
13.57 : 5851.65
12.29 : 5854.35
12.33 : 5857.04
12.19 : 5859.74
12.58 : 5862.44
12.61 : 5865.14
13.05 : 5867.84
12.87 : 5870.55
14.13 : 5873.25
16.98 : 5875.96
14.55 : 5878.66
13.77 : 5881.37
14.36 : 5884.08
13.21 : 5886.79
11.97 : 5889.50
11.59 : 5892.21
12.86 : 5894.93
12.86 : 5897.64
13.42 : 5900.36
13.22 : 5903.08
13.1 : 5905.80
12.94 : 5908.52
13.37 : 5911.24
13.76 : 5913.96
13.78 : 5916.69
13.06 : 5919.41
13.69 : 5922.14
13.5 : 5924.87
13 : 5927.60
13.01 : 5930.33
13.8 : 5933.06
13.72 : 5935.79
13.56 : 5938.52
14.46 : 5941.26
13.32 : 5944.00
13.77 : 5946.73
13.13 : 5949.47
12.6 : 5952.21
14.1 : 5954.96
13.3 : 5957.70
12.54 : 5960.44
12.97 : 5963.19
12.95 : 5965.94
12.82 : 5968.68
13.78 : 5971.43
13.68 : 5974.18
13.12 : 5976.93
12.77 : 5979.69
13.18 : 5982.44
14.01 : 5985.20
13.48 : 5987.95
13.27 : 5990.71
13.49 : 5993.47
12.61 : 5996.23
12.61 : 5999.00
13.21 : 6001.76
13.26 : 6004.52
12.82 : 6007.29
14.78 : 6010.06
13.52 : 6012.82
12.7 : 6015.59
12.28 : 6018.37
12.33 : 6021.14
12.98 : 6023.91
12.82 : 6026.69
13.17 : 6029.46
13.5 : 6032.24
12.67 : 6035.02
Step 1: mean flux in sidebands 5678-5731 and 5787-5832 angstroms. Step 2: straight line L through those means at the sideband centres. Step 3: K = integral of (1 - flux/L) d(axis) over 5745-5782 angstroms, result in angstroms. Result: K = 1.1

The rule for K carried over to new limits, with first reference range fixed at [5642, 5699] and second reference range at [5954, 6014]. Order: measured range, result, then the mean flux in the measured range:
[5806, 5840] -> -1.34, 13.9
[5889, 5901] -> 0.72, 12.5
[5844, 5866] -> 0.61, 13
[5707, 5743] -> -0.89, 13.8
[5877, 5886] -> -0.62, 14.3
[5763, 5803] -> -3.29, 14.5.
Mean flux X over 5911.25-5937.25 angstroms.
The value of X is 13.5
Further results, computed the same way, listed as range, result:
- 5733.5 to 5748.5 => 14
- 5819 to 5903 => 13.5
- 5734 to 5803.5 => 14.1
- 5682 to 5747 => 13.8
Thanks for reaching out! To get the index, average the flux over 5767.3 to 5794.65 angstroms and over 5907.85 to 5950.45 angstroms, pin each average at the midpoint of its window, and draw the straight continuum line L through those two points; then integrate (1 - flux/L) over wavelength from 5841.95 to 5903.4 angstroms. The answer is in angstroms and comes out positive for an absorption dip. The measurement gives 3.1 angstroms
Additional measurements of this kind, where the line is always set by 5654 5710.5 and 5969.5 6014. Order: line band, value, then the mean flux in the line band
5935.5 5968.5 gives 0.0 angstroms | 13.3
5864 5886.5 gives -1.1 angstroms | 14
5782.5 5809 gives -3.2 angstroms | 15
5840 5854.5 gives -0.6 angstroms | 13.9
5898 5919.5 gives 0.0 angstroms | 13.3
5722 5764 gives -0.7 angstroms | 13.6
